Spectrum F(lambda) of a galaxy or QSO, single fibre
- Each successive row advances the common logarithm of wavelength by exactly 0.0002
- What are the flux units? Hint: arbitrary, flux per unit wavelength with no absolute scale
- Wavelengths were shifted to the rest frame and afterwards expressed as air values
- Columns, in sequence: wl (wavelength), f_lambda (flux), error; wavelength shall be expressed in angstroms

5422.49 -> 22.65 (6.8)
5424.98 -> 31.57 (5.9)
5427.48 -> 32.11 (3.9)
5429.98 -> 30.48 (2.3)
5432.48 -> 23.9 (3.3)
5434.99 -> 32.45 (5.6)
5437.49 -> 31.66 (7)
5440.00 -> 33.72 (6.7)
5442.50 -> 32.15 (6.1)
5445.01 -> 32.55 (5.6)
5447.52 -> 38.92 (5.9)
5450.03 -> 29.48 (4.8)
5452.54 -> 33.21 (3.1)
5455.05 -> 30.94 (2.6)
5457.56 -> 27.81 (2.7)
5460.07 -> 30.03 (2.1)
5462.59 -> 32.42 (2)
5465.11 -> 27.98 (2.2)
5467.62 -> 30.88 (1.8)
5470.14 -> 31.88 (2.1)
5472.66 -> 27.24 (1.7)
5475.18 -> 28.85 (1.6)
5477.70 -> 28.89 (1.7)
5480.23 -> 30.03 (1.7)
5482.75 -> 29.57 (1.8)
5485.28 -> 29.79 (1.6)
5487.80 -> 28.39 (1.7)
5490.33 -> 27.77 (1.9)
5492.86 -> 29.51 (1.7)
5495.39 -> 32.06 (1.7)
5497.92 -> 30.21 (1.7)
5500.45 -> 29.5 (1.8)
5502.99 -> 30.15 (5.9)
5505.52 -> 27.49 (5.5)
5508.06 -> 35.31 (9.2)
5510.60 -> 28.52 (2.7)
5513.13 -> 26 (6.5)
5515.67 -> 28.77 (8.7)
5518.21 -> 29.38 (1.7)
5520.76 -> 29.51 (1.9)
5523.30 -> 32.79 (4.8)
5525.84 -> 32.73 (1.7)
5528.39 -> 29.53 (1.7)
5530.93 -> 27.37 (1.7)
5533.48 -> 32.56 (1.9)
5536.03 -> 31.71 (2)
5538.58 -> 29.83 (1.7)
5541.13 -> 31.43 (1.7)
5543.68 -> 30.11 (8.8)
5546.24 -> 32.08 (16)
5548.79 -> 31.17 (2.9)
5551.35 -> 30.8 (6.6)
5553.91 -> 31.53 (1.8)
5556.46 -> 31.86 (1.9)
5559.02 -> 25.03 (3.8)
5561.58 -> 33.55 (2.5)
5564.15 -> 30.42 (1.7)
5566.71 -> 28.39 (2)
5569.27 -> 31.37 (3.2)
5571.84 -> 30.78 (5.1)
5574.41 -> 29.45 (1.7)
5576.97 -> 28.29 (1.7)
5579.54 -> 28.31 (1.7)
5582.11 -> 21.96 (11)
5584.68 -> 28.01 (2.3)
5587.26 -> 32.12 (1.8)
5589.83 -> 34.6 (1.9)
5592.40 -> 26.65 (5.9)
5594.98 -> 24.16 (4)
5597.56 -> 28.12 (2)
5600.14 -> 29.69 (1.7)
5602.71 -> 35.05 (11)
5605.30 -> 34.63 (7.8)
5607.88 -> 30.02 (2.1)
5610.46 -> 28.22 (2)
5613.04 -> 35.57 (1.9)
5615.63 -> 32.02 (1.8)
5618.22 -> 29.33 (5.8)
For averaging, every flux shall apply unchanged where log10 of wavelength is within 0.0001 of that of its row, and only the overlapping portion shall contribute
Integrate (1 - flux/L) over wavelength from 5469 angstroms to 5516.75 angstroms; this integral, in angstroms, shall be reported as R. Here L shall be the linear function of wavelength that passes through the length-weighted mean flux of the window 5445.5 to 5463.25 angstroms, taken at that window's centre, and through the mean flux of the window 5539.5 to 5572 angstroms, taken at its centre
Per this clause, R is 2.92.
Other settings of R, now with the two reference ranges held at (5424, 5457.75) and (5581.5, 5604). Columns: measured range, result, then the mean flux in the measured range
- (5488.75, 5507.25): 0.62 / 29.6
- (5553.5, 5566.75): -0.24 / 30.2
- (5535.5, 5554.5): -0.71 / 31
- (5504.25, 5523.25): 0.57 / 29.5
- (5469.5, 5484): 0.81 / 29.3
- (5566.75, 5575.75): -0.22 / 30.2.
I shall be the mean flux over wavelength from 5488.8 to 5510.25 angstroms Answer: 30.1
